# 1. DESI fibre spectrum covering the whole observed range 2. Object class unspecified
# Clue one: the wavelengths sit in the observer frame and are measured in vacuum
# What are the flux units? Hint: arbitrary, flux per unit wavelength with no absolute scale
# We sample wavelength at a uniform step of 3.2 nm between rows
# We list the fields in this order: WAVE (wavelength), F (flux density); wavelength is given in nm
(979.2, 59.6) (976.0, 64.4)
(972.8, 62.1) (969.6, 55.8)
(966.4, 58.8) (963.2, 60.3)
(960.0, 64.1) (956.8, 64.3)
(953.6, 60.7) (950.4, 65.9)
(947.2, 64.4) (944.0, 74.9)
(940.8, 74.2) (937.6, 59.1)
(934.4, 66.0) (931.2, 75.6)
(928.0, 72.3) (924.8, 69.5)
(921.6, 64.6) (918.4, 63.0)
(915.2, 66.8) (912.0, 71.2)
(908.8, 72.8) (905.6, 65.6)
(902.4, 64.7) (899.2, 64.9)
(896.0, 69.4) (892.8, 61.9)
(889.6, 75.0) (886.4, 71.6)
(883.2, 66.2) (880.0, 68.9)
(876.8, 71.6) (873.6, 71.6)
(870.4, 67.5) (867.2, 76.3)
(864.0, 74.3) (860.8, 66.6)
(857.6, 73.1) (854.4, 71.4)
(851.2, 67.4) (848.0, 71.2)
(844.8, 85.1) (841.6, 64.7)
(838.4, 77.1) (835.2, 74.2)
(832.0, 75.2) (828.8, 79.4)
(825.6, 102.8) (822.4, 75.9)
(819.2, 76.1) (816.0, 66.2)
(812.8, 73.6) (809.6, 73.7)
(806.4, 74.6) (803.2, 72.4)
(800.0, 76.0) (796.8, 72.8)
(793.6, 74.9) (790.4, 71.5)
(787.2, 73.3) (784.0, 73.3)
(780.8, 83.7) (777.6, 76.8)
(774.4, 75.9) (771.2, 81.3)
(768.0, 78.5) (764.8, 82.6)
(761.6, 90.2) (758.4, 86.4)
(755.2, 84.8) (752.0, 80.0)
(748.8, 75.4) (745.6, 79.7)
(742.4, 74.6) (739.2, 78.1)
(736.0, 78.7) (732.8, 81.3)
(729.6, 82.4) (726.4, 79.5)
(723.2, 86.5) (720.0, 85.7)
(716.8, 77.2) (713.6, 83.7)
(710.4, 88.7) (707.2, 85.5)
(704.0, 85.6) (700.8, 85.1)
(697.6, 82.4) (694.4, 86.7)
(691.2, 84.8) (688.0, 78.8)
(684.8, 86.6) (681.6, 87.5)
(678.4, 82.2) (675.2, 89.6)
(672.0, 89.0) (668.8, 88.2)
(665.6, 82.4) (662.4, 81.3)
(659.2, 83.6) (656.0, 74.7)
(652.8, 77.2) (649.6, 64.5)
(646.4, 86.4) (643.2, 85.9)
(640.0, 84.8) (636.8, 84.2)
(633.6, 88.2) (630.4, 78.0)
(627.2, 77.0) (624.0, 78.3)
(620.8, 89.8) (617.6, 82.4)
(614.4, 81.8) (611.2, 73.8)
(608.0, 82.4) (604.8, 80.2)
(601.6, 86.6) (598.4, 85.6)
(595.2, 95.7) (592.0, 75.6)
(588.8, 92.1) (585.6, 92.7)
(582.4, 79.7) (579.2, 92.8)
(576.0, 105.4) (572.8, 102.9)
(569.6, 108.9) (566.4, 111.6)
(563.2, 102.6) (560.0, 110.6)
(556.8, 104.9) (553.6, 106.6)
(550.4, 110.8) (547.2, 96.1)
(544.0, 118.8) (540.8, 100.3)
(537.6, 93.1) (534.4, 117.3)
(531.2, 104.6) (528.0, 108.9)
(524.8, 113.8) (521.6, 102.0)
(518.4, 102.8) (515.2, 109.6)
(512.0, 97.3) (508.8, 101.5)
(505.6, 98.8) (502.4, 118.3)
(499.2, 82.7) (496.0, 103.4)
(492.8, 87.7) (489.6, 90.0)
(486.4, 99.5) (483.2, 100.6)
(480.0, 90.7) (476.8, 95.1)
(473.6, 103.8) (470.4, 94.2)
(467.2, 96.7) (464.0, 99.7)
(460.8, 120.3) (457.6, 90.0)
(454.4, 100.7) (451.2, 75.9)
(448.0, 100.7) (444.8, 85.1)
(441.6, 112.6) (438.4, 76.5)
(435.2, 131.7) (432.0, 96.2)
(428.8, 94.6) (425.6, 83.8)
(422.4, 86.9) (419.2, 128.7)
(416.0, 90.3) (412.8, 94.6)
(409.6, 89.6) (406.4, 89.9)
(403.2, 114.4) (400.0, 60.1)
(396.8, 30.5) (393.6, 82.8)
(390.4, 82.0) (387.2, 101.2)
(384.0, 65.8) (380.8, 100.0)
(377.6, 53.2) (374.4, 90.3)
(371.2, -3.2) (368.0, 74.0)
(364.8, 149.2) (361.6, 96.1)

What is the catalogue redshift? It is 0.256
